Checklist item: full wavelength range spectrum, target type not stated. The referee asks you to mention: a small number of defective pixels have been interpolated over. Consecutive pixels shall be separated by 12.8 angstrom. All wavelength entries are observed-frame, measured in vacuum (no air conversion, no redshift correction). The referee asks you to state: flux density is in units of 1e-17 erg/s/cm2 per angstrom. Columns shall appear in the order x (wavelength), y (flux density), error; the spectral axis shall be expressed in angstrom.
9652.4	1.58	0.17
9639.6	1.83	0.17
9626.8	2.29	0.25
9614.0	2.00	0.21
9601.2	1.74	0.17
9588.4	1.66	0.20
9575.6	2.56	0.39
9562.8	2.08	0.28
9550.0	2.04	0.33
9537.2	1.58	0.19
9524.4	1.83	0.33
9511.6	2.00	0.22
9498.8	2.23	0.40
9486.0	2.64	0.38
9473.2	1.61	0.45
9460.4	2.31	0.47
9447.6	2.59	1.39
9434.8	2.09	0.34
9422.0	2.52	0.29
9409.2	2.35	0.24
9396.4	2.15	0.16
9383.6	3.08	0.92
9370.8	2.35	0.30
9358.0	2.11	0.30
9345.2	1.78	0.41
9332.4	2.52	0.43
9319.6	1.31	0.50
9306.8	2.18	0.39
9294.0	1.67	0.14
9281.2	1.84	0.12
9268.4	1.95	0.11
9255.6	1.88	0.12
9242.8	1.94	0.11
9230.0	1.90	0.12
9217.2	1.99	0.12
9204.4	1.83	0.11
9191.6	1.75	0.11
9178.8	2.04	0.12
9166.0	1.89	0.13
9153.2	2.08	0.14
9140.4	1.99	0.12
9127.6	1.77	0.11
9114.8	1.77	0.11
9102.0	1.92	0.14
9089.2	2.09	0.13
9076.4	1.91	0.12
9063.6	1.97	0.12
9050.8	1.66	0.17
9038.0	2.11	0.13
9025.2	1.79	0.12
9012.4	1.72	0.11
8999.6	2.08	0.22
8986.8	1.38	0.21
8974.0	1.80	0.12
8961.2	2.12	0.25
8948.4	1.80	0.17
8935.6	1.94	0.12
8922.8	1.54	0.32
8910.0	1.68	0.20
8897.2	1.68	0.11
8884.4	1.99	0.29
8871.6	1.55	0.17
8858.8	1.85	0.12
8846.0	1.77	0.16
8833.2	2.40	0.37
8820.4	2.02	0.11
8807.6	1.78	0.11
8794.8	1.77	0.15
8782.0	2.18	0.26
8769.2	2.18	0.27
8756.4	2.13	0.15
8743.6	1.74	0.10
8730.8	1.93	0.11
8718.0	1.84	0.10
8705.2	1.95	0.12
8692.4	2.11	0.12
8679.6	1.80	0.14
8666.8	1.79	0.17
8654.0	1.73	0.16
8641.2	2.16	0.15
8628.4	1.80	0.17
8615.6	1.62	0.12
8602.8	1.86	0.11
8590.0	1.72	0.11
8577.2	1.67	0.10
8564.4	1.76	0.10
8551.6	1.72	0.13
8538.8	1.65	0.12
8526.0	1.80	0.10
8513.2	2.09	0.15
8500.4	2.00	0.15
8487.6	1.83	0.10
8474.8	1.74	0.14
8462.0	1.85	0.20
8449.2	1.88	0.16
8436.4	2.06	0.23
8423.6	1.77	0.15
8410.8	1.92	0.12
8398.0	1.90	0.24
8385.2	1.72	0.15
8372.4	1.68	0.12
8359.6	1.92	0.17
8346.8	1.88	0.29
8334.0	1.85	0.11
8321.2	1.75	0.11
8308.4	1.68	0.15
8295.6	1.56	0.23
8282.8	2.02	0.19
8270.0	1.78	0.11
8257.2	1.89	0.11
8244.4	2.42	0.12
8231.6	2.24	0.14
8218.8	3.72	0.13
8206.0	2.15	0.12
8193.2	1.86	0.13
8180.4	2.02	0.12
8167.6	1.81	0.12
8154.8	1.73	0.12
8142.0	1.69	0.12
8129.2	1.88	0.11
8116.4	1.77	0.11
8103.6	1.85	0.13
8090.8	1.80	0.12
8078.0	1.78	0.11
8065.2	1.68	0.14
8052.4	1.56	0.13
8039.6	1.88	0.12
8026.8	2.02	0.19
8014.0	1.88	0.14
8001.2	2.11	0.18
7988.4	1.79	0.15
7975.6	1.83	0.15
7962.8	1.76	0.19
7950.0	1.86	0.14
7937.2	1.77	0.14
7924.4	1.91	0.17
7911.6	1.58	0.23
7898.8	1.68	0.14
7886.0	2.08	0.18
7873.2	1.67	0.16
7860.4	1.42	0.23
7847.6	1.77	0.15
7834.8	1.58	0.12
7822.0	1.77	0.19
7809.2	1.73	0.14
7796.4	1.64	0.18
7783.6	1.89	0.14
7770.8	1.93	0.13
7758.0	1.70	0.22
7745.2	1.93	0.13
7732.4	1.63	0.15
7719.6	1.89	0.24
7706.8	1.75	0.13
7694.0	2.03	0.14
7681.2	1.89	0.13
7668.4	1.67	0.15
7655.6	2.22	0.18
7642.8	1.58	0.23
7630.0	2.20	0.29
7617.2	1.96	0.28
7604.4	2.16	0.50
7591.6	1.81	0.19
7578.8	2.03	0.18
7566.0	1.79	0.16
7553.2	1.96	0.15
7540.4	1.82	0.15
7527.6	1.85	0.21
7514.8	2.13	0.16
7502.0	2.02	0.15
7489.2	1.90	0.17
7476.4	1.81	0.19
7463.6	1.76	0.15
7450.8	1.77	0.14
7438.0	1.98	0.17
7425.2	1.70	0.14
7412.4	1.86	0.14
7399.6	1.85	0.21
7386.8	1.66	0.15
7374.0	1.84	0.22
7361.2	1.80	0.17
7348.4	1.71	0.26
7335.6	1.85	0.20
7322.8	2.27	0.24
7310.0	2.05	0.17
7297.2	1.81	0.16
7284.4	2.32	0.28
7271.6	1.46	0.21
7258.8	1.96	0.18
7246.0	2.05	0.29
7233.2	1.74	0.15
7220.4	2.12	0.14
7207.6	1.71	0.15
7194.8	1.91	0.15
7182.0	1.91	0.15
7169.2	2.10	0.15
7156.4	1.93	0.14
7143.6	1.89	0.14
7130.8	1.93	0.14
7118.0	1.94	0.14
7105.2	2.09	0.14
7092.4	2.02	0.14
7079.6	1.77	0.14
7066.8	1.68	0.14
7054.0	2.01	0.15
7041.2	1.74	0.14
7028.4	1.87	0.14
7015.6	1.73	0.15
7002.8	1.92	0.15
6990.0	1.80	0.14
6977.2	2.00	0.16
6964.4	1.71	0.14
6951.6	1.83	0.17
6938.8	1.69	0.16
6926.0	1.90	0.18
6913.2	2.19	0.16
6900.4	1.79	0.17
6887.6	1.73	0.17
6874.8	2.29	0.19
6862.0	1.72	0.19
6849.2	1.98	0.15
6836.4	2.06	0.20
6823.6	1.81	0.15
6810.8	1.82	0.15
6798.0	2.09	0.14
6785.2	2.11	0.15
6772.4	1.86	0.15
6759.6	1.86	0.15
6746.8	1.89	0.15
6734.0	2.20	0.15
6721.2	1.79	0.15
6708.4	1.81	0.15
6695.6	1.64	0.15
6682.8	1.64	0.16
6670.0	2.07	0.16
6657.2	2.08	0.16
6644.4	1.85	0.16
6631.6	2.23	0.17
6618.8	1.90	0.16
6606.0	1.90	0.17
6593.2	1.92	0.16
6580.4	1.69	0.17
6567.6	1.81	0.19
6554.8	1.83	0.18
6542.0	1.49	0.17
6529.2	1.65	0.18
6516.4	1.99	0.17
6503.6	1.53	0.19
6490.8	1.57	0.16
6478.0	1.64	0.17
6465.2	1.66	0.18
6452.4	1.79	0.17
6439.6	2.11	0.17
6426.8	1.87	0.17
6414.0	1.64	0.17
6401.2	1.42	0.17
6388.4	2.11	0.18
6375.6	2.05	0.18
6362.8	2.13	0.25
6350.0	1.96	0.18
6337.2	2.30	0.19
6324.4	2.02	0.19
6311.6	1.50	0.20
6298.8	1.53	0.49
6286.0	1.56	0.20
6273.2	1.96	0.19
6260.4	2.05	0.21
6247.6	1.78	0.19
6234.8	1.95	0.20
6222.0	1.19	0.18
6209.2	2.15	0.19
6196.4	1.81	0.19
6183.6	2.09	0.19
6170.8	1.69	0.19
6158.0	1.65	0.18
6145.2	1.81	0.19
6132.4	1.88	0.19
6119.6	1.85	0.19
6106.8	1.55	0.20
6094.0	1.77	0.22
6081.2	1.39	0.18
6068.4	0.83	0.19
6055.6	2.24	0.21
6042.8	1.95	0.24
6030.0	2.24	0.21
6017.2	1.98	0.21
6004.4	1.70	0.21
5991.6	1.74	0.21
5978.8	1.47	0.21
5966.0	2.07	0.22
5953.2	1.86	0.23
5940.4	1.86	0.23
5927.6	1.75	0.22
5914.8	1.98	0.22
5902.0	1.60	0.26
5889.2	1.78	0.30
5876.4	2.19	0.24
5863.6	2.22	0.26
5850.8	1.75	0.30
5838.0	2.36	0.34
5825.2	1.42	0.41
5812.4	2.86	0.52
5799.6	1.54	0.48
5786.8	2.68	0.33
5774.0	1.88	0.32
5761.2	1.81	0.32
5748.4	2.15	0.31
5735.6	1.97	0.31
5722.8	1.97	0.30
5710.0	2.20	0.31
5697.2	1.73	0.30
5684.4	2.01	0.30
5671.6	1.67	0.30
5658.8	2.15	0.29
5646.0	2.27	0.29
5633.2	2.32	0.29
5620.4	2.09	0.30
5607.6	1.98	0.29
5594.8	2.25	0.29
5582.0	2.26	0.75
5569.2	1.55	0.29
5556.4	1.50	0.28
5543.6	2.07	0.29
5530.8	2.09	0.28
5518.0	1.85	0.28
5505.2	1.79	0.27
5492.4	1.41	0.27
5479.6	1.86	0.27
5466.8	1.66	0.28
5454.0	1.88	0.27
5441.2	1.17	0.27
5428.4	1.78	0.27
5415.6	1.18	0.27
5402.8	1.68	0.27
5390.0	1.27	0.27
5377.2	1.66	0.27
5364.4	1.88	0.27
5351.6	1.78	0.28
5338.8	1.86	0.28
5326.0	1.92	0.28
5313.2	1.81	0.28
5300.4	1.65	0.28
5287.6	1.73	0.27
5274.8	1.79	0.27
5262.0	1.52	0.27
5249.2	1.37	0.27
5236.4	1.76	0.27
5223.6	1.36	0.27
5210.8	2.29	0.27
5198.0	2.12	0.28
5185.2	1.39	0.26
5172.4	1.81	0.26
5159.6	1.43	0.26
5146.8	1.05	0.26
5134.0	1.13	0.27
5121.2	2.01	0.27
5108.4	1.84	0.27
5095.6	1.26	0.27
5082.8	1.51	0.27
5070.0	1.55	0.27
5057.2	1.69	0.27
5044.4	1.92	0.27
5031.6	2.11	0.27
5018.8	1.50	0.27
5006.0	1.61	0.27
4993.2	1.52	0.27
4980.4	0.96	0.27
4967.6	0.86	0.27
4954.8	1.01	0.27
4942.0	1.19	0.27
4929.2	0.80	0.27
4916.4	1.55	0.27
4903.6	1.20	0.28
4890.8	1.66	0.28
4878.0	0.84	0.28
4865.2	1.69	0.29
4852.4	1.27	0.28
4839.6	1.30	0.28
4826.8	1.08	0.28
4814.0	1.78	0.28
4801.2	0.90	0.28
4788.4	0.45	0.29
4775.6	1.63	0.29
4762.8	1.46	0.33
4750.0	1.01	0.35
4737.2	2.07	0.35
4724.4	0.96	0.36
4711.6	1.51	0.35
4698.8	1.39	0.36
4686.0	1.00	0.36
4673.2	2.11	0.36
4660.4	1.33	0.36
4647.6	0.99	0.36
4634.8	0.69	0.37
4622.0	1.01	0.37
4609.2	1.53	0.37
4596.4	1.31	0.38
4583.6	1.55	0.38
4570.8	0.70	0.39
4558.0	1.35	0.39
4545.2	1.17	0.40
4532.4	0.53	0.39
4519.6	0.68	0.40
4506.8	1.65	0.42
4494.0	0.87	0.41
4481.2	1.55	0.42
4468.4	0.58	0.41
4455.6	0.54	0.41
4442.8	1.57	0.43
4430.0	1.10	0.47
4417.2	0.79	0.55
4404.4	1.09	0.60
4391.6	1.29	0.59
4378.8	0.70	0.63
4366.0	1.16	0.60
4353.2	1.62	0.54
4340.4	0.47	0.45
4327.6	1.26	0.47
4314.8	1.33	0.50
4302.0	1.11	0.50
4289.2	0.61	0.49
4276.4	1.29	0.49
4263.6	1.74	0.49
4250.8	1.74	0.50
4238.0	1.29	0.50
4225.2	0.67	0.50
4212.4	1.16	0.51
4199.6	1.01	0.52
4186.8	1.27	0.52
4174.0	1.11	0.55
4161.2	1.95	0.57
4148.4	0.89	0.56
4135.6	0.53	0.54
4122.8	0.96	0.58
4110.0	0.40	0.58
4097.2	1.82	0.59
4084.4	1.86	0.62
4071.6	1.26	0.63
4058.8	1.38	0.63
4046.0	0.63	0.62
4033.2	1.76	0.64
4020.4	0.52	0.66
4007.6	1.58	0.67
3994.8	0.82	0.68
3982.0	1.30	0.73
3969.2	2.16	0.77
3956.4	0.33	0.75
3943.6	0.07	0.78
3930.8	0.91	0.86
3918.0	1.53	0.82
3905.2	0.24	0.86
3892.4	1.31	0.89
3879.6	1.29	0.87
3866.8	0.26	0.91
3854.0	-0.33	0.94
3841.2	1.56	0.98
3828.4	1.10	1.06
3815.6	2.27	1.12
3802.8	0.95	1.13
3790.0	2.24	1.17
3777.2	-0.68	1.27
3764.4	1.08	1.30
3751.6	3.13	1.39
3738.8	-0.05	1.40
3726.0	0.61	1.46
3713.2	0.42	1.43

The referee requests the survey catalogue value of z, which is 0.253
